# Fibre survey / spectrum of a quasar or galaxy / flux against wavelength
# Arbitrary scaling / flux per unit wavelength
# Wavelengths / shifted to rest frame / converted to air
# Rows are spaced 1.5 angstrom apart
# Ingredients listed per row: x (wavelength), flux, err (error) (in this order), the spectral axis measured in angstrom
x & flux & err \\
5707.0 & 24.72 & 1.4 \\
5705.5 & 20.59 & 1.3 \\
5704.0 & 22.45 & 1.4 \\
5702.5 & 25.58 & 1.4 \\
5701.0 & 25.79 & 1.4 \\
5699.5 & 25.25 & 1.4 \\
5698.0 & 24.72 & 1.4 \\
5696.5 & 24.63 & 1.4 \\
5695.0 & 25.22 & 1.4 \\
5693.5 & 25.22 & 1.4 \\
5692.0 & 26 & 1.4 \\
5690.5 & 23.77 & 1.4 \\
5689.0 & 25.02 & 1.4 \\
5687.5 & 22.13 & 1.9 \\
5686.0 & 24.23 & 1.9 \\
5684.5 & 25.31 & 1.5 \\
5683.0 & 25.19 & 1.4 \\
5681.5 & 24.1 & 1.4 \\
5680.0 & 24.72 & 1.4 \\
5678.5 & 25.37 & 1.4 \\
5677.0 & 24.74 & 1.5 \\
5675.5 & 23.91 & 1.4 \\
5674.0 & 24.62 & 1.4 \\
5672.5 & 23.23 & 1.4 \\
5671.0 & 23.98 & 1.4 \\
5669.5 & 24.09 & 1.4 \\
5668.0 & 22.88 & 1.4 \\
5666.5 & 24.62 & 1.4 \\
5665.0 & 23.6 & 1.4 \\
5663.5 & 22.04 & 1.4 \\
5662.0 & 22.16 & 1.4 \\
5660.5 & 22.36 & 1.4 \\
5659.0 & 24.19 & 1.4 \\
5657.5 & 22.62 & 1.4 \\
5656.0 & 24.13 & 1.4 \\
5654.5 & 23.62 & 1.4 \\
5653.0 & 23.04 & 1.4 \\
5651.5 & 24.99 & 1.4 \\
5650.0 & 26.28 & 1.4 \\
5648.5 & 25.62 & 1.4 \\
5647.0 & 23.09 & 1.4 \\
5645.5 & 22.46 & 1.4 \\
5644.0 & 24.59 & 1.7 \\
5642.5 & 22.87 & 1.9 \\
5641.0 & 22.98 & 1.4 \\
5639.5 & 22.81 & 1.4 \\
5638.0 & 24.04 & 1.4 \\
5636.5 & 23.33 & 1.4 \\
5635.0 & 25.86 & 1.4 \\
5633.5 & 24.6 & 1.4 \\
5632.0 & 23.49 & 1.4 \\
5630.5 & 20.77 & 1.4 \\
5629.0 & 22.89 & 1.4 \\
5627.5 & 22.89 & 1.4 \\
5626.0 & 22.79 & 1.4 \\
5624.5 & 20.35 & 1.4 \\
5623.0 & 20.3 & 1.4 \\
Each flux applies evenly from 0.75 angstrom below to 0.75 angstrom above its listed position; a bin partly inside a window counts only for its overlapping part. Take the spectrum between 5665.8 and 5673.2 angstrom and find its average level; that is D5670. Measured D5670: 23.8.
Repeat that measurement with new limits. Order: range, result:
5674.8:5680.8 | 24.7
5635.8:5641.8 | 23.3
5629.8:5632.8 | 22.2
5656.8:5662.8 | 22.8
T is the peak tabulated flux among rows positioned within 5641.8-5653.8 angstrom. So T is 26.28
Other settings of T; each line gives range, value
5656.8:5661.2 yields 24.19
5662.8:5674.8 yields 24.62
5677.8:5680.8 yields 25.37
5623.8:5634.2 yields 24.6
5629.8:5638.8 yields 25.86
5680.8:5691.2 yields 25.31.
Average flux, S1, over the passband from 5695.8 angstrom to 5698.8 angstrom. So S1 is 24.7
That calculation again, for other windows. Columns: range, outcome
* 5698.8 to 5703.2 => 25.5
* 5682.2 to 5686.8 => 24.9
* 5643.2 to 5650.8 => 24.4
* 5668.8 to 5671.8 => 24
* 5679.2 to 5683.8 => 24.7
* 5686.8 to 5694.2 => 24.4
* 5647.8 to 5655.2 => 24.7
